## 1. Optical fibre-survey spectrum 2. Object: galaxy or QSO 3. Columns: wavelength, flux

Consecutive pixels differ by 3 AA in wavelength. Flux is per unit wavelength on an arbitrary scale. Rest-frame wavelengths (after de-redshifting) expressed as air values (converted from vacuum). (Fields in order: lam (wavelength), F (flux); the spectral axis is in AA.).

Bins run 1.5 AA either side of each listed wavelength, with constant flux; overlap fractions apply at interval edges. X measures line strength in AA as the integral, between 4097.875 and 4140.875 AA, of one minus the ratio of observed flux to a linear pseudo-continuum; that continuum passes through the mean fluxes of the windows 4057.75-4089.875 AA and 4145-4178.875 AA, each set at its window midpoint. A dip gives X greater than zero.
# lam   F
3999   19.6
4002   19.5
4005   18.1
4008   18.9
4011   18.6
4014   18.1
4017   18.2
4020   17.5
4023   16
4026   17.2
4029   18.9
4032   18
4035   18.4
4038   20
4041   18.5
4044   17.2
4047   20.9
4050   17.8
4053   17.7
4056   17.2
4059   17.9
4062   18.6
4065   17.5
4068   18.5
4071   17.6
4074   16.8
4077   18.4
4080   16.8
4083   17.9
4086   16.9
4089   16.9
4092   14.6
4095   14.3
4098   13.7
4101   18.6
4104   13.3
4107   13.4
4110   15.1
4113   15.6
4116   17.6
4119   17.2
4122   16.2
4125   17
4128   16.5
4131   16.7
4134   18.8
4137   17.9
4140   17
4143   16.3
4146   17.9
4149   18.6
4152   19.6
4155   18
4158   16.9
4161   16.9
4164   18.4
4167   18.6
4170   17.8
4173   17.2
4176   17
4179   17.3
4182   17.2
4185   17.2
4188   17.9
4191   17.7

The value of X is 3.3 AA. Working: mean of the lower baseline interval 17.6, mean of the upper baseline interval 17.9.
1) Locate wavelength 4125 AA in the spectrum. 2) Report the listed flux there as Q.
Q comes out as 17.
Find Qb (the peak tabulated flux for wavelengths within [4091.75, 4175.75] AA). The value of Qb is 19.6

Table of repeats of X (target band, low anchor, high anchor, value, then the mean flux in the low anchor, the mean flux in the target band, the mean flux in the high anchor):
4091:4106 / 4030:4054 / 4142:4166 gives 2.8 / 18.6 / 14.9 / 17.9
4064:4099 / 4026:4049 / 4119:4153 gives 2.8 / 18.7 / 16.7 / 17.5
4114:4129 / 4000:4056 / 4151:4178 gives 0.9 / 18.3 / 16.9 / 17.8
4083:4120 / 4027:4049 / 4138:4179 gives 5.2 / 18.8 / 15.7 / 17.7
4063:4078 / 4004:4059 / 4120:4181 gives 0.2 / 18.2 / 17.8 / 17.5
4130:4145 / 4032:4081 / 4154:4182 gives 0.3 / 18.1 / 17.4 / 17.5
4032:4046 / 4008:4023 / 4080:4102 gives -0.9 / 18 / 18.6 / 16.1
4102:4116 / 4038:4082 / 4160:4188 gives 2.3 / 18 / 14.8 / 17.5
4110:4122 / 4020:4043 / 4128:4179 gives 0.9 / 18.1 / 16.5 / 17.7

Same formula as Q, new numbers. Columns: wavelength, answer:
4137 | 17.9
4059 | 17.9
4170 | 17.8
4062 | 18.6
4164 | 18.4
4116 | 17.6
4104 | 13.3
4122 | 16.2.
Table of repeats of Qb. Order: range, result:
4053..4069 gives 18.6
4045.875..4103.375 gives 20.9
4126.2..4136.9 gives 18.8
